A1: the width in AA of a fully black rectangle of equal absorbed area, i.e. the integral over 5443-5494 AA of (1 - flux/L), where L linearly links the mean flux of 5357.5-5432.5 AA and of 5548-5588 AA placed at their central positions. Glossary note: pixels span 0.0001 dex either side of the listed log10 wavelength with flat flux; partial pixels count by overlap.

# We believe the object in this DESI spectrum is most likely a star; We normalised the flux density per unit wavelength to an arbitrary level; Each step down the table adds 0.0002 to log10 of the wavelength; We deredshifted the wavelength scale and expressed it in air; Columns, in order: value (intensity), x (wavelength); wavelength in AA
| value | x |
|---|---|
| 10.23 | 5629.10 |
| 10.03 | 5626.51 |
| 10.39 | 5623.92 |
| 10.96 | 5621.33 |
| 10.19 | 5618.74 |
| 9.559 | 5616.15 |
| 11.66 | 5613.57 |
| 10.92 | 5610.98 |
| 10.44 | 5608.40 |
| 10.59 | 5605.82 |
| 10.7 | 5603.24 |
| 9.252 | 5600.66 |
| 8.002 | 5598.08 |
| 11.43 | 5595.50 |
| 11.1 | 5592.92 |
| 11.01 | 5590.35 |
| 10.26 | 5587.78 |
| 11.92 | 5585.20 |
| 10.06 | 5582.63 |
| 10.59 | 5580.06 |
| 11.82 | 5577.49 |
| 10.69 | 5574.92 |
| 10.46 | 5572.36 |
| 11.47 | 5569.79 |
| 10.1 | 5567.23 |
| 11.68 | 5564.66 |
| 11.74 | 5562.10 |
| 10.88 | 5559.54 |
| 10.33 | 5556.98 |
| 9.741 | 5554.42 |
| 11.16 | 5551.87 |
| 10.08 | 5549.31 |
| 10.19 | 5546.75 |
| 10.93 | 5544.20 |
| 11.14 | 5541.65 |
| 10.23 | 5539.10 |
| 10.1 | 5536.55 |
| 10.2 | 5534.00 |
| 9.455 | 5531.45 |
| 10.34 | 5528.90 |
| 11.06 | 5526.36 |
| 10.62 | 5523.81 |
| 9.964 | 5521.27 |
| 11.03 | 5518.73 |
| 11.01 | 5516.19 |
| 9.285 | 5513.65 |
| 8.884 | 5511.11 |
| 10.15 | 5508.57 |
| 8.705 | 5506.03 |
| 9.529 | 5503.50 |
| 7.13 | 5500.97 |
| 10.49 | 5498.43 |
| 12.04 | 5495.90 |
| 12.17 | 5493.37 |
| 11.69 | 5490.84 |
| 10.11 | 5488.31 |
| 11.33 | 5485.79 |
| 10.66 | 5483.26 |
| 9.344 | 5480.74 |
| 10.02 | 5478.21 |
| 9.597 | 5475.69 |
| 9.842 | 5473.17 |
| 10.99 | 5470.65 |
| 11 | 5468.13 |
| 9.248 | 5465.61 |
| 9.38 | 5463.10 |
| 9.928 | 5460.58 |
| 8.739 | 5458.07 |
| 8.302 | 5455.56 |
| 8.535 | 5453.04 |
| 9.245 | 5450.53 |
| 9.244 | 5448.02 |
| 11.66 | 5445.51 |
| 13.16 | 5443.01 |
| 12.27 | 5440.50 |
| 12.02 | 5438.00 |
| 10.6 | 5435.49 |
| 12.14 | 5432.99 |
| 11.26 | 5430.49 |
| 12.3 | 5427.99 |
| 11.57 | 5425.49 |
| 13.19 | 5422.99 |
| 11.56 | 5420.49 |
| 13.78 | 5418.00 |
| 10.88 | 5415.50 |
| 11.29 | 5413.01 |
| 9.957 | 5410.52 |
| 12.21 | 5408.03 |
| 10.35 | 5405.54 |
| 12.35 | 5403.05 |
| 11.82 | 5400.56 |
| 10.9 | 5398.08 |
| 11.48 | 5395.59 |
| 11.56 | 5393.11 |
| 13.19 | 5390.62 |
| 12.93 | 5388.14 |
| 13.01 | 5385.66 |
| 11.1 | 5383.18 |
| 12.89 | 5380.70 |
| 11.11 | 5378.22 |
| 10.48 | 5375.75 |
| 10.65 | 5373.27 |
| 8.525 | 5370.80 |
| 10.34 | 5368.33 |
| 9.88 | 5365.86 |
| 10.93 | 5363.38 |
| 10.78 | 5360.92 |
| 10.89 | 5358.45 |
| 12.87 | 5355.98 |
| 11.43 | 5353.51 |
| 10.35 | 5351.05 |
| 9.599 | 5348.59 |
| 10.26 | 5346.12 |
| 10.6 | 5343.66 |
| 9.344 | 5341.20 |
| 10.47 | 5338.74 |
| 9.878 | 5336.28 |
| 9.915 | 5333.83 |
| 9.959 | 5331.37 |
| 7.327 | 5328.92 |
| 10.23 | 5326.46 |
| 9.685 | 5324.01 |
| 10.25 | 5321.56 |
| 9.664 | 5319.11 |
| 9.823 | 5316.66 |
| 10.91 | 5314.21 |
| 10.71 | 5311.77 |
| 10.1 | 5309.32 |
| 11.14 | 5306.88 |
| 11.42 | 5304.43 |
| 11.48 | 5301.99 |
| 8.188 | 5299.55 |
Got 4.9 AA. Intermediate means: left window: 11.5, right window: 10.8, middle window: 10.1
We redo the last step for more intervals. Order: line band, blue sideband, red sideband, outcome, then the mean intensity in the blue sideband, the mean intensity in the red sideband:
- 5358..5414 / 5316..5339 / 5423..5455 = -4.2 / 9.69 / 11.2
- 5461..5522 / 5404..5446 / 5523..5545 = 4.5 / 11.8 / 10.4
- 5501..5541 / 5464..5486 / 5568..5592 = 2.0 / 10.2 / 10.9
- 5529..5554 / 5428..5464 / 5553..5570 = 0.9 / 10.5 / 10.8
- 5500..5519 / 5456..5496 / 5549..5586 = 2.0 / 10.3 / 10.9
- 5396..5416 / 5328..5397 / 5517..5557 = -1.0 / 10.8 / 10.4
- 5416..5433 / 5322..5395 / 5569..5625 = -2.4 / 10.7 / 10.6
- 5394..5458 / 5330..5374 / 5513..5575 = -4.9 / 10.4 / 10.6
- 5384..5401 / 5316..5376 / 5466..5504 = -3.1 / 10.2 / 10.4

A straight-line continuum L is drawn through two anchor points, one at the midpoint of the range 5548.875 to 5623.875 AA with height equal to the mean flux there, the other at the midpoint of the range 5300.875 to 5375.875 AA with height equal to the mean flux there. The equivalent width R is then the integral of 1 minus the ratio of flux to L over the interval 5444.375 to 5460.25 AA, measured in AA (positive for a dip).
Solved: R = 1.76 AA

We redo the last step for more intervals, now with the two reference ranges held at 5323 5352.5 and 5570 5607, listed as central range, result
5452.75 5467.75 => 1.5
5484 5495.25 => -1.1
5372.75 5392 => -3.9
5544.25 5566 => -0.5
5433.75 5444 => -1.9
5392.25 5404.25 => -1.9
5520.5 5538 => 0.3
